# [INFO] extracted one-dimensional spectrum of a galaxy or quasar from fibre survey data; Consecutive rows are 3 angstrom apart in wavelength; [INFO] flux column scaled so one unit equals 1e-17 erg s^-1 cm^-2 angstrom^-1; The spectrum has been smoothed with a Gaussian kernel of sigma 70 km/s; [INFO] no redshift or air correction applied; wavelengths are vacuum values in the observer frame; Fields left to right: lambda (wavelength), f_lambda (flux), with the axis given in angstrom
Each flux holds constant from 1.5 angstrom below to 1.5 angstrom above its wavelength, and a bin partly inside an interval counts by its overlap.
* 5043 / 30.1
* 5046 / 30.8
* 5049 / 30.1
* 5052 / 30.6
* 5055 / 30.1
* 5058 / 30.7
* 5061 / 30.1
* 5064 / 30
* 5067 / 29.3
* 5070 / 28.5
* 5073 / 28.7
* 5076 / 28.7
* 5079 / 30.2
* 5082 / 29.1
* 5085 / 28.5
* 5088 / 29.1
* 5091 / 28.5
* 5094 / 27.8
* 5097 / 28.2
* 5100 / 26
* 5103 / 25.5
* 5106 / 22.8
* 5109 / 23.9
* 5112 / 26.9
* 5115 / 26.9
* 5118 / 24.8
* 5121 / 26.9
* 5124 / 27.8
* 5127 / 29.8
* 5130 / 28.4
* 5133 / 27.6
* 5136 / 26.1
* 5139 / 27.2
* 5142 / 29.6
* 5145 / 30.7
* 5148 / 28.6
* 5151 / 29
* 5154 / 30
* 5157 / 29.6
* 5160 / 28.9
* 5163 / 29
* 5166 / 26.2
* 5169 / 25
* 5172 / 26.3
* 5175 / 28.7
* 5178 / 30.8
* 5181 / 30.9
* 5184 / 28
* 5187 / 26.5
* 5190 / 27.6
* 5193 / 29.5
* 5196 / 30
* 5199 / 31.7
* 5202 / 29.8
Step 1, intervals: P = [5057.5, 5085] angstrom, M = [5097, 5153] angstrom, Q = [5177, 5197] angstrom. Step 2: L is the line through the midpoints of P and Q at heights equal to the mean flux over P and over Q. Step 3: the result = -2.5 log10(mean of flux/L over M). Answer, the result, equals 0.08 mag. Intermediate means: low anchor 29.4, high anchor 29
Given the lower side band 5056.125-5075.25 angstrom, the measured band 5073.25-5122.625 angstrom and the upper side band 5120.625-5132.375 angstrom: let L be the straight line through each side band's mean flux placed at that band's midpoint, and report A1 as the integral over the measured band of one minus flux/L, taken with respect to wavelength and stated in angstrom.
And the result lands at 3.0 angstrom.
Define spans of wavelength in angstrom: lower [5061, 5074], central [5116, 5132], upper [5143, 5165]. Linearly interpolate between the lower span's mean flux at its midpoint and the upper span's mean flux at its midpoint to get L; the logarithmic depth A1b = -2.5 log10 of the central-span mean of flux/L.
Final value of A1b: 0.07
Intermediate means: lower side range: 29.3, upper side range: 29.3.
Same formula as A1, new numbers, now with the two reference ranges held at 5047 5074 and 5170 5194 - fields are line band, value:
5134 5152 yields 0.2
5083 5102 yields 1.0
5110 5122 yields 1.2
